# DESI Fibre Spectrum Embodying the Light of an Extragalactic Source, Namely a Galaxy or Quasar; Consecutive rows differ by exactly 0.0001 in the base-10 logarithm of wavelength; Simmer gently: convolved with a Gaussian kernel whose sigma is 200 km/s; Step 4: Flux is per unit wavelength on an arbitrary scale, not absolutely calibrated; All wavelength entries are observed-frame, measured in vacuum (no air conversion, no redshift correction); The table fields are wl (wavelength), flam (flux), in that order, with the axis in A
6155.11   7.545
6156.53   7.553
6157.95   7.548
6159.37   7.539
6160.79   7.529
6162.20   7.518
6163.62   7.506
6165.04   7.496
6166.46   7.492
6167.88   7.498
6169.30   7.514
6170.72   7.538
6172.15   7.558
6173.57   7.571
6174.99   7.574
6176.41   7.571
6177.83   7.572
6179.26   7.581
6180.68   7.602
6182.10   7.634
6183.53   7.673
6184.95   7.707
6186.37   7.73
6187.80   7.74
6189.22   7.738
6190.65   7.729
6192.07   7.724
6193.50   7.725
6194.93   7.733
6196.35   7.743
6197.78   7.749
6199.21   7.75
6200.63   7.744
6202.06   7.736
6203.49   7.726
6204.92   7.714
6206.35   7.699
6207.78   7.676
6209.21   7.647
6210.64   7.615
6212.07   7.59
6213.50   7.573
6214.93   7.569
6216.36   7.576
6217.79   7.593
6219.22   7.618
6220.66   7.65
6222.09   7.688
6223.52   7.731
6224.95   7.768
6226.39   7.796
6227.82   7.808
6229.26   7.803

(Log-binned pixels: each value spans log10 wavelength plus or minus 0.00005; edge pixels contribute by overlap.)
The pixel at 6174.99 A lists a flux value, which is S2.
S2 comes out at 7.574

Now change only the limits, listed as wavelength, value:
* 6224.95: 7.768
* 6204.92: 7.714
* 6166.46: 7.492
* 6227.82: 7.808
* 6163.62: 7.506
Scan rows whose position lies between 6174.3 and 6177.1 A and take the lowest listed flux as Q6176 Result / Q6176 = 7.571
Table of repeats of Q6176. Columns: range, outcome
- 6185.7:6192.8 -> 7.724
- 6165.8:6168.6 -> 7.492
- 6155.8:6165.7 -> 7.496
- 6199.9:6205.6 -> 7.714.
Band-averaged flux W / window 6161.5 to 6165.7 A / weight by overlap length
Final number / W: 7.5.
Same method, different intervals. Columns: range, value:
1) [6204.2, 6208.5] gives 7.69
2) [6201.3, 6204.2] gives 7.72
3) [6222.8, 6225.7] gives 7.75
